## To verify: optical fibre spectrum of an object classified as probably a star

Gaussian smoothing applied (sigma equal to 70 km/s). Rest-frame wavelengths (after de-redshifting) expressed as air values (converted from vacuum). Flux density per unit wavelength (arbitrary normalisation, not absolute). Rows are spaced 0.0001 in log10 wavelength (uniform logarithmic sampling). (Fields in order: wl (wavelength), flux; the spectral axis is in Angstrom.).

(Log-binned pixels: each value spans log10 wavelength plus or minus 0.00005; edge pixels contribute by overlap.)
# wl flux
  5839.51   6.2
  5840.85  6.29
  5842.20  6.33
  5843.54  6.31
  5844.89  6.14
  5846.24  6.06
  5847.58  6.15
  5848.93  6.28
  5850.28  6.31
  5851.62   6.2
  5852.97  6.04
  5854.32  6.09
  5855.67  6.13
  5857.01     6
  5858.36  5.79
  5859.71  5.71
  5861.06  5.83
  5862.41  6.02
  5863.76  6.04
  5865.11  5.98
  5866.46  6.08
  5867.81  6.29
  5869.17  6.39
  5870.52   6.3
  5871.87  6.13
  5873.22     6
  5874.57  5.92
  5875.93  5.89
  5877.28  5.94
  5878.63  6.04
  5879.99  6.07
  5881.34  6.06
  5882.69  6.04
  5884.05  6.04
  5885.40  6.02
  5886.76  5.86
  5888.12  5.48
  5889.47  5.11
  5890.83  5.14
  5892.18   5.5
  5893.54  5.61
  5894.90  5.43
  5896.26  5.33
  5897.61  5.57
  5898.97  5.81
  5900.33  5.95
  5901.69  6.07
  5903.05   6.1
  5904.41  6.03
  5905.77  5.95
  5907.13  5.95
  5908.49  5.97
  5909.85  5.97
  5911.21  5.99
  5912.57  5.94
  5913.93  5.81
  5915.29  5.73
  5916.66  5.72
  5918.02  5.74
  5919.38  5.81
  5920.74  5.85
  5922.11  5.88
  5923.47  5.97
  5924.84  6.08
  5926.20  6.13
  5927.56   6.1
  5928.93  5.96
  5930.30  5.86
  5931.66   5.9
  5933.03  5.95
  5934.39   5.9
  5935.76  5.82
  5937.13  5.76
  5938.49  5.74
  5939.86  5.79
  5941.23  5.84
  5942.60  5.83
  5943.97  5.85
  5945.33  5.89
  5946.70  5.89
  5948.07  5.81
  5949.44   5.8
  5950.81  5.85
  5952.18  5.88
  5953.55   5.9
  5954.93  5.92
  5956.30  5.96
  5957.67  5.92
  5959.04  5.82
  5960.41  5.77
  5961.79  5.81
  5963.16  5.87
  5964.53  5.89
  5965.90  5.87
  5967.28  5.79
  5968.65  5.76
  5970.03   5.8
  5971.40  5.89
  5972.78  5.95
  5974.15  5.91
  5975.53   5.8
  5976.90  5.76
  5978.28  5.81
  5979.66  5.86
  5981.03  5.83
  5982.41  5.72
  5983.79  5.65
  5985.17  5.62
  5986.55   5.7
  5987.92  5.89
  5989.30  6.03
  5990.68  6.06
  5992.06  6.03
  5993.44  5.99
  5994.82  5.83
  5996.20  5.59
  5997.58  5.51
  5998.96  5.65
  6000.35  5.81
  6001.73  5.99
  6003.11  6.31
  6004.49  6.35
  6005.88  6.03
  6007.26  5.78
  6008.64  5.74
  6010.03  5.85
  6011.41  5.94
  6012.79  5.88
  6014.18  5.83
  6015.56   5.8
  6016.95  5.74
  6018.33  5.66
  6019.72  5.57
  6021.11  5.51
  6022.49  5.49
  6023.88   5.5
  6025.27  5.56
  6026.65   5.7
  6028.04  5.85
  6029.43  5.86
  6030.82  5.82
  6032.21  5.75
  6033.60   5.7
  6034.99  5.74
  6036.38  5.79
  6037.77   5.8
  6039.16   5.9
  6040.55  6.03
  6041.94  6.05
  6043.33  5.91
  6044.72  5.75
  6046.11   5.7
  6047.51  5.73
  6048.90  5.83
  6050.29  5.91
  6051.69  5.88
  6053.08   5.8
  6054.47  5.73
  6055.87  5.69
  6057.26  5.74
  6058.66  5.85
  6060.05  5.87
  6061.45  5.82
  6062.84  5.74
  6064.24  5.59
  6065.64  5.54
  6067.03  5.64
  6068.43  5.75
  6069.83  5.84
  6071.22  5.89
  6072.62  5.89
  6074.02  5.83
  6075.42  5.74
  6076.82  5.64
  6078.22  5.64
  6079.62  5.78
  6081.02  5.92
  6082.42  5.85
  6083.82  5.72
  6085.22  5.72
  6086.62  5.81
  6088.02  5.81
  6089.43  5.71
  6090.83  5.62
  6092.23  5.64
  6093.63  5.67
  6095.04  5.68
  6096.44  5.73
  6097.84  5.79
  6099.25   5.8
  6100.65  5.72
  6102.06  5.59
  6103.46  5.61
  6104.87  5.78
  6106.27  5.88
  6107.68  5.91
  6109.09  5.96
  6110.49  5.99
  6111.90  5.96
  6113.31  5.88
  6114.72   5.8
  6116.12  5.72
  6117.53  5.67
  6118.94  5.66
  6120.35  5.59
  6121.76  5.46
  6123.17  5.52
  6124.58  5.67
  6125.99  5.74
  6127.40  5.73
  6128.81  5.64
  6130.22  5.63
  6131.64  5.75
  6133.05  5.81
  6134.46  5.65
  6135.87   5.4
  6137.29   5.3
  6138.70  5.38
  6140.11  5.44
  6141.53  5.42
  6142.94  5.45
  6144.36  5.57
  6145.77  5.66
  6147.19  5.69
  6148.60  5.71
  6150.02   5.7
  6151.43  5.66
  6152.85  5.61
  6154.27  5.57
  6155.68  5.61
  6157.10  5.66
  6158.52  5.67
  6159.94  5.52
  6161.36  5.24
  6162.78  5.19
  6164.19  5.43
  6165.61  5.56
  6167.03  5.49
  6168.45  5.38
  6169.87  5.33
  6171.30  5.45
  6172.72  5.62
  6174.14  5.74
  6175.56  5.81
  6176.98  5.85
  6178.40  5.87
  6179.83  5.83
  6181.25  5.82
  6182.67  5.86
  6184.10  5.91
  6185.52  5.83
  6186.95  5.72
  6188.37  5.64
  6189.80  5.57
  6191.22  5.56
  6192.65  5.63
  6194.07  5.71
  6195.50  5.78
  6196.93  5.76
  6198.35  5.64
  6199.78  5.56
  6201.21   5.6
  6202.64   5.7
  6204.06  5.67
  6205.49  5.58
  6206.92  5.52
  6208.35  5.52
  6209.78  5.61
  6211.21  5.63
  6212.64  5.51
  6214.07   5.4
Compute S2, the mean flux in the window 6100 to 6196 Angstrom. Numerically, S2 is 5.65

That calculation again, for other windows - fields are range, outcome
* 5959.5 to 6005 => 5.85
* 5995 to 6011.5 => 5.87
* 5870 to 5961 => 5.86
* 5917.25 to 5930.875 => 5.94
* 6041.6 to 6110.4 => 5.77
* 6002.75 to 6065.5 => 5.8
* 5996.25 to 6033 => 5.78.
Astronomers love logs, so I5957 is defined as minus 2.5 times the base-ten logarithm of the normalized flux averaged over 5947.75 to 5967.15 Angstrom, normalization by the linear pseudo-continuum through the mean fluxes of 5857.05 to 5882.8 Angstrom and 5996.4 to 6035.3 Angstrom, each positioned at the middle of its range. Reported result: 0.00 mag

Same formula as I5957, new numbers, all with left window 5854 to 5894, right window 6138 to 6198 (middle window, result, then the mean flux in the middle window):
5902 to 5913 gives -0.02 mag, 5.99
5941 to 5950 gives 0.00 mag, 5.85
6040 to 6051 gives -0.02 mag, 5.86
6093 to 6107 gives -0.01 mag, 5.72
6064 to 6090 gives -0.01 mag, 5.76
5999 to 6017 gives -0.03 mag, 5.92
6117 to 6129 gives 0.01 mag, 5.63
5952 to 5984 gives 0.00 mag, 5.84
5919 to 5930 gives -0.02 mag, 5.97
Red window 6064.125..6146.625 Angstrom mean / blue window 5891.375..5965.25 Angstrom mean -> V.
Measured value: 1.0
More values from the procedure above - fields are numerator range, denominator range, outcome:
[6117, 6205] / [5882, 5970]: 0.96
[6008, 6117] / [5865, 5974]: 0.98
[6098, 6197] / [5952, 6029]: 0.97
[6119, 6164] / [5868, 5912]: 0.95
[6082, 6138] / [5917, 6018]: 0.97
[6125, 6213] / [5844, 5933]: 0.95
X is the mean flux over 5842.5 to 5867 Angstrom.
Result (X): 6.07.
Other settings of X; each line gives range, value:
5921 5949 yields 5.9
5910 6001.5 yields 5.85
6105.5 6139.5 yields 5.7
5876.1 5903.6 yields 5.76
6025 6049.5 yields 5.81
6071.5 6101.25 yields 5.75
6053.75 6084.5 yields 5.76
